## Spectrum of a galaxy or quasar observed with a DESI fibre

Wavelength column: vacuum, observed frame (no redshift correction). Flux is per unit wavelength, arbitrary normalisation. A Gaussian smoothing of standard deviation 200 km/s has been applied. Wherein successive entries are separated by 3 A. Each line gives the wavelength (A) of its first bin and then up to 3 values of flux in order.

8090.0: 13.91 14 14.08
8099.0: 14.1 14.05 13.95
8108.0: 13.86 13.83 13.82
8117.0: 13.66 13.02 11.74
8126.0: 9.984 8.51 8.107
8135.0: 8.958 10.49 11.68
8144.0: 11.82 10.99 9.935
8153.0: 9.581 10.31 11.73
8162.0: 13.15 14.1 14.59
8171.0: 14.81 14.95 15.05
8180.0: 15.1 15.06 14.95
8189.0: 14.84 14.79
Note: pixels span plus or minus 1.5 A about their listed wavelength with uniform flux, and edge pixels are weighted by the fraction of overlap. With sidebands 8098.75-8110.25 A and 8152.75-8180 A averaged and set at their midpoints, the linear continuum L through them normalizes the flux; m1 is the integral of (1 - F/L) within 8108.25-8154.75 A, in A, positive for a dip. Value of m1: 8.8 A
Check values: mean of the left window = 14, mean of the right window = 13.4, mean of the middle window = 11.1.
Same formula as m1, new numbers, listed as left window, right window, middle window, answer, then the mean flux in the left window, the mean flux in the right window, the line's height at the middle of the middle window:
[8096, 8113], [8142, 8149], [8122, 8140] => 3.9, 14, 11.3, 12.3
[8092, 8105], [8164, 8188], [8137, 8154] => 4.4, 14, 14.8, 14.5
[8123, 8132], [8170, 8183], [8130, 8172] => 2.7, 9.47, 15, 12.1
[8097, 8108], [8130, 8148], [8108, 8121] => -0.9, 14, 10.3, 12.8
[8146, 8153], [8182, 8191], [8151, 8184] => -2.2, 10.2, 14.9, 12.5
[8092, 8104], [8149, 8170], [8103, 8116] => -0.2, 14.1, 12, 13.7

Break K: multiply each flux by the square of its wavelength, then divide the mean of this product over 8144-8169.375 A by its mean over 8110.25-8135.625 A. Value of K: 1.05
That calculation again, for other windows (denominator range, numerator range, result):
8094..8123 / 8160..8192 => 1.08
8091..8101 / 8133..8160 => 0.76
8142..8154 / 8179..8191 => 1.42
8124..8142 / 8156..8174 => 1.41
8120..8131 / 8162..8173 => 1.39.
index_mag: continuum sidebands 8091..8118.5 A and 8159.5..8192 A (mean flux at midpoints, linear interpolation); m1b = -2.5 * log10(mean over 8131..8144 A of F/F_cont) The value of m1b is 0.372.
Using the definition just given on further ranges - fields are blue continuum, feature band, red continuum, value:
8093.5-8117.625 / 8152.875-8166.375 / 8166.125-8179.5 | 0.22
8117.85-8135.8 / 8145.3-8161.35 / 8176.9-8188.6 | 0.17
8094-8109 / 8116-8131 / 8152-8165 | 0.17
